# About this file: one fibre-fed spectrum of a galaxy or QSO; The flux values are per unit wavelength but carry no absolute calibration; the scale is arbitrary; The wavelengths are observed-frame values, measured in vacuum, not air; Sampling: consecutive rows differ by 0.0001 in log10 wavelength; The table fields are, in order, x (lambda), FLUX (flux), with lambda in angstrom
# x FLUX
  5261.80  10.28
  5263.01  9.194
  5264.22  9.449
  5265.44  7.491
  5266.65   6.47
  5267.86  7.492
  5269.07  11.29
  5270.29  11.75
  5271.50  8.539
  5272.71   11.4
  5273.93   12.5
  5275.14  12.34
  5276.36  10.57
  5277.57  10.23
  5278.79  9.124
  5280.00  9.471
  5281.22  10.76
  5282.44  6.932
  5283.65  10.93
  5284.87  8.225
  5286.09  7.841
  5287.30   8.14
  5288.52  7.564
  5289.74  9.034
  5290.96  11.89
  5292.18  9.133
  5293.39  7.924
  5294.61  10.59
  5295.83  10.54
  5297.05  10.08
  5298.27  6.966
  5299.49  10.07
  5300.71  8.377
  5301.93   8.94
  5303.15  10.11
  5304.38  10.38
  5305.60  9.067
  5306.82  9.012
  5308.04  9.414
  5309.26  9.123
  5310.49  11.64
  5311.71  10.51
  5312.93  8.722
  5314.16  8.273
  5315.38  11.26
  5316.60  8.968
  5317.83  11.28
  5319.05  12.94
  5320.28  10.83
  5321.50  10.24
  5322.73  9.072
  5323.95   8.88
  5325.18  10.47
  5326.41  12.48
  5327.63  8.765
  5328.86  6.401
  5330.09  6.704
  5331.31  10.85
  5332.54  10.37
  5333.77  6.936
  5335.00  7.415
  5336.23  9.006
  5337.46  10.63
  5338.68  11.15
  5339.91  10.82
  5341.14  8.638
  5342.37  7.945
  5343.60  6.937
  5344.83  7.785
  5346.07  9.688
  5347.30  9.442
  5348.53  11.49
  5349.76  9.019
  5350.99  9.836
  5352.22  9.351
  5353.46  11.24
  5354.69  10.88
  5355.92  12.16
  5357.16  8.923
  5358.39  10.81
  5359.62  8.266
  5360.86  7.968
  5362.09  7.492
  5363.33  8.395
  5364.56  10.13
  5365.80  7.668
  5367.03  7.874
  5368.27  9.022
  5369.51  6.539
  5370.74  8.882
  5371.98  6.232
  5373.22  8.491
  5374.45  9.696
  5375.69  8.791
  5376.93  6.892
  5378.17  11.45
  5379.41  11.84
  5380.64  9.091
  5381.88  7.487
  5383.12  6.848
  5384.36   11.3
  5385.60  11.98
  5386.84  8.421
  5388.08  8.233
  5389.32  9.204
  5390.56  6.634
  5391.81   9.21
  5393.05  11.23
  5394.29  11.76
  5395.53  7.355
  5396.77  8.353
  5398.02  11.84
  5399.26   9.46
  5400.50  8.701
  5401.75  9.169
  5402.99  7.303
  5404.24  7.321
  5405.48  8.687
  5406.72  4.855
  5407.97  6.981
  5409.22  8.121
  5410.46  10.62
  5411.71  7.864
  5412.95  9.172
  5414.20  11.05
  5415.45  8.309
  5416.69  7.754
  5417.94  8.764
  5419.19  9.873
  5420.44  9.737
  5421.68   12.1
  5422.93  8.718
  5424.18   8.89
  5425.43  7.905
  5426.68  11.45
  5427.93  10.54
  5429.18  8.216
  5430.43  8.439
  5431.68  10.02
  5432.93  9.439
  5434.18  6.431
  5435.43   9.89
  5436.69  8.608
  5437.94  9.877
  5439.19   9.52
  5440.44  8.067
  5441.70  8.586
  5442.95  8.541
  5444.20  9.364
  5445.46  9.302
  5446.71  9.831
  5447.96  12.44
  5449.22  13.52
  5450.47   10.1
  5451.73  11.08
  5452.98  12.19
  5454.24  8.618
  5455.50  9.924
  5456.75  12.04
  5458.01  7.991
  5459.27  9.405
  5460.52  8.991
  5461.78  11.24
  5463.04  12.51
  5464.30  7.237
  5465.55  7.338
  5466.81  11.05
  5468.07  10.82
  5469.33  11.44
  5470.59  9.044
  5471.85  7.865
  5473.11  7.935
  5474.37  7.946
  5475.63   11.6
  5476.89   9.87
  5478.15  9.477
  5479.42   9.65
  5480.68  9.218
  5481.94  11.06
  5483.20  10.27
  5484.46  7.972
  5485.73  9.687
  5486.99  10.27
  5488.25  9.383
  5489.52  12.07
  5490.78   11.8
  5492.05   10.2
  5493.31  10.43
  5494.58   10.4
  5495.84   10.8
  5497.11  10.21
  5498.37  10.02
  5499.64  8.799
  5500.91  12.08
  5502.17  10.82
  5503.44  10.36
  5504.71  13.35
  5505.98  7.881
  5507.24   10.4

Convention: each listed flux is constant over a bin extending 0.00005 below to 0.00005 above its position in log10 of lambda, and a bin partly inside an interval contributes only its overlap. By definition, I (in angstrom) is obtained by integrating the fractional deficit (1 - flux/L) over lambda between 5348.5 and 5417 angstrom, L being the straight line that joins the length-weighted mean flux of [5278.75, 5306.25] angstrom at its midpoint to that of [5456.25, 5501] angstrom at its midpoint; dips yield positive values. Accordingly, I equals 4.2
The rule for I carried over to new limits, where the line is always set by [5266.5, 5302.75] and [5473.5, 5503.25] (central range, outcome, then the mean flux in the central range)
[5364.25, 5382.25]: 2.11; 8.66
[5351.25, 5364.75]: 0.24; 9.59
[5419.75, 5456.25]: 1.09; 9.71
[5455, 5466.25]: 0.49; 9.64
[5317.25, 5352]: 0.71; 9.5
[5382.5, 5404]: 1.46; 9.2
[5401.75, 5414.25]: 2.27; 8.12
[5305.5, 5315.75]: -0.04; 9.66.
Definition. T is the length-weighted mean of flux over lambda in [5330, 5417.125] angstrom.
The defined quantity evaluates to 9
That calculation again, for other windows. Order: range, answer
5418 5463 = 9.76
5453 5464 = 10.1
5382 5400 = 9.36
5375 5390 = 9.29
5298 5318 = 9.54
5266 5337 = 9.56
